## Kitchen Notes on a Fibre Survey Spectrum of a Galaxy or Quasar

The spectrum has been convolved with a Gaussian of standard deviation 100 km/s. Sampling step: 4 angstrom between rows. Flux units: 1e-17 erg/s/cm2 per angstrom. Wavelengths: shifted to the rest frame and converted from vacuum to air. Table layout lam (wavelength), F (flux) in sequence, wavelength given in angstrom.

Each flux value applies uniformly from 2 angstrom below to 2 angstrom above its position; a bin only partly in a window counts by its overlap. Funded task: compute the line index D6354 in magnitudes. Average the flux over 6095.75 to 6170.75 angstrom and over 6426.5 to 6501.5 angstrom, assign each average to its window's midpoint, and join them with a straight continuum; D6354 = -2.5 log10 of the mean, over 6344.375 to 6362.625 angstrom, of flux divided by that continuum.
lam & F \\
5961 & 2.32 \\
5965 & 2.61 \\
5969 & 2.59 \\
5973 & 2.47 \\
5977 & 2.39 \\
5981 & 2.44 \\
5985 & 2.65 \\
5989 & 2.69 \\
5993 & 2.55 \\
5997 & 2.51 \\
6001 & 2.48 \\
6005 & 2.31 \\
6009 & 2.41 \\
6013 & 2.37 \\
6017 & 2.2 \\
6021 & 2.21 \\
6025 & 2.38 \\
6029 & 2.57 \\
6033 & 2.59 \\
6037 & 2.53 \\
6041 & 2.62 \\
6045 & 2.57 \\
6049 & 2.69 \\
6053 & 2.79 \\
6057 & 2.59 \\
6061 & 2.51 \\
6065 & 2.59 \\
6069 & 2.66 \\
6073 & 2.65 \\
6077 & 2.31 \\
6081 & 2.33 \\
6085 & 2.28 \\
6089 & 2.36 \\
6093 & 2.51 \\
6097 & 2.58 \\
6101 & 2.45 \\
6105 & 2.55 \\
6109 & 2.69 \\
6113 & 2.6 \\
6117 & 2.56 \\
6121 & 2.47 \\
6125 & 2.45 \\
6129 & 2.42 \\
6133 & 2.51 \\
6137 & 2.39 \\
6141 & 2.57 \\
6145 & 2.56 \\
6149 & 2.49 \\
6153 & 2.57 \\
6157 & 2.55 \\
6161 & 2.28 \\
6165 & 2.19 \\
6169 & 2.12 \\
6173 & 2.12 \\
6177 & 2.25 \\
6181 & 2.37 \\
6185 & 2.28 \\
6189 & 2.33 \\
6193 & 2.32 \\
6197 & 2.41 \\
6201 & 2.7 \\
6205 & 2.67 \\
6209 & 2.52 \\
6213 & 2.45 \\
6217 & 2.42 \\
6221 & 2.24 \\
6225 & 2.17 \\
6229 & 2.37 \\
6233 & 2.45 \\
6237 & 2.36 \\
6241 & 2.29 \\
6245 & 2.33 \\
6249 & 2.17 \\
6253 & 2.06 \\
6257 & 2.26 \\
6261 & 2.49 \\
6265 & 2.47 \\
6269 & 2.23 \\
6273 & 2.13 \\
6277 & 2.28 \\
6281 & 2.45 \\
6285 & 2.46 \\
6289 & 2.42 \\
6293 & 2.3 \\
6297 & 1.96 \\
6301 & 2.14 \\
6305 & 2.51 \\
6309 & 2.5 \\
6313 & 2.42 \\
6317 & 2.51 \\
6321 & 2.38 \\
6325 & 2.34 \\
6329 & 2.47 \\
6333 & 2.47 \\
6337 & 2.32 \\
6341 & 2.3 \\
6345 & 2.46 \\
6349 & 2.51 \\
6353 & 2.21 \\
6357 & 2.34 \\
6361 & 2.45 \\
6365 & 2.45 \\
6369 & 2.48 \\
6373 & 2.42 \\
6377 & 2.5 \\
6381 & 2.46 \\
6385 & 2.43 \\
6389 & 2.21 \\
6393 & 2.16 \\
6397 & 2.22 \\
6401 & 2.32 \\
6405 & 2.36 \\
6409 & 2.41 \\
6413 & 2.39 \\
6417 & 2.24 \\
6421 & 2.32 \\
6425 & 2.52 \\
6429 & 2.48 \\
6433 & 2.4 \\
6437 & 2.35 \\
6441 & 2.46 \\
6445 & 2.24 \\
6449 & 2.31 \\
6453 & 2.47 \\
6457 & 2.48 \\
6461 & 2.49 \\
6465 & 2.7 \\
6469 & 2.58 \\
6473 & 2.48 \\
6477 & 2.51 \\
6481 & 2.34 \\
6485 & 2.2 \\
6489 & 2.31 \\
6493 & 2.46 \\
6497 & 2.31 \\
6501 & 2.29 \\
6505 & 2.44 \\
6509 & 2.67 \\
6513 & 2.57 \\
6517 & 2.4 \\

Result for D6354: 0.02 mag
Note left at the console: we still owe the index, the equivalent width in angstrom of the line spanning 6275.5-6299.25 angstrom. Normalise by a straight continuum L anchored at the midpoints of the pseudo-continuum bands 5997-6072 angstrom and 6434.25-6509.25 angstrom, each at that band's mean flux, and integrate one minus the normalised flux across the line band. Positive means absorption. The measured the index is 1.4 angstrom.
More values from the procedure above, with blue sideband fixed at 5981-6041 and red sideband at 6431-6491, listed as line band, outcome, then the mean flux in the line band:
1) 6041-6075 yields -2.3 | 2.63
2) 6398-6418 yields 0.7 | 2.34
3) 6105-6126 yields -0.9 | 2.56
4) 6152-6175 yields 1.5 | 2.29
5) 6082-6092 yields 0.5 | 2.34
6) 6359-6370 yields -0.1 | 2.46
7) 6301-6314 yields 0.0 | 2.43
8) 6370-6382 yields -0.2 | 2.46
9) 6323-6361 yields 0.8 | 2.38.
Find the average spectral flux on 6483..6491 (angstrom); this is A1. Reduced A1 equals 2.25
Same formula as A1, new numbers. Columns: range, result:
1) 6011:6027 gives 2.29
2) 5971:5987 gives 2.49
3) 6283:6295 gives 2.39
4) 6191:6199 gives 2.37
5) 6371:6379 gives 2.46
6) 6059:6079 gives 2.54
